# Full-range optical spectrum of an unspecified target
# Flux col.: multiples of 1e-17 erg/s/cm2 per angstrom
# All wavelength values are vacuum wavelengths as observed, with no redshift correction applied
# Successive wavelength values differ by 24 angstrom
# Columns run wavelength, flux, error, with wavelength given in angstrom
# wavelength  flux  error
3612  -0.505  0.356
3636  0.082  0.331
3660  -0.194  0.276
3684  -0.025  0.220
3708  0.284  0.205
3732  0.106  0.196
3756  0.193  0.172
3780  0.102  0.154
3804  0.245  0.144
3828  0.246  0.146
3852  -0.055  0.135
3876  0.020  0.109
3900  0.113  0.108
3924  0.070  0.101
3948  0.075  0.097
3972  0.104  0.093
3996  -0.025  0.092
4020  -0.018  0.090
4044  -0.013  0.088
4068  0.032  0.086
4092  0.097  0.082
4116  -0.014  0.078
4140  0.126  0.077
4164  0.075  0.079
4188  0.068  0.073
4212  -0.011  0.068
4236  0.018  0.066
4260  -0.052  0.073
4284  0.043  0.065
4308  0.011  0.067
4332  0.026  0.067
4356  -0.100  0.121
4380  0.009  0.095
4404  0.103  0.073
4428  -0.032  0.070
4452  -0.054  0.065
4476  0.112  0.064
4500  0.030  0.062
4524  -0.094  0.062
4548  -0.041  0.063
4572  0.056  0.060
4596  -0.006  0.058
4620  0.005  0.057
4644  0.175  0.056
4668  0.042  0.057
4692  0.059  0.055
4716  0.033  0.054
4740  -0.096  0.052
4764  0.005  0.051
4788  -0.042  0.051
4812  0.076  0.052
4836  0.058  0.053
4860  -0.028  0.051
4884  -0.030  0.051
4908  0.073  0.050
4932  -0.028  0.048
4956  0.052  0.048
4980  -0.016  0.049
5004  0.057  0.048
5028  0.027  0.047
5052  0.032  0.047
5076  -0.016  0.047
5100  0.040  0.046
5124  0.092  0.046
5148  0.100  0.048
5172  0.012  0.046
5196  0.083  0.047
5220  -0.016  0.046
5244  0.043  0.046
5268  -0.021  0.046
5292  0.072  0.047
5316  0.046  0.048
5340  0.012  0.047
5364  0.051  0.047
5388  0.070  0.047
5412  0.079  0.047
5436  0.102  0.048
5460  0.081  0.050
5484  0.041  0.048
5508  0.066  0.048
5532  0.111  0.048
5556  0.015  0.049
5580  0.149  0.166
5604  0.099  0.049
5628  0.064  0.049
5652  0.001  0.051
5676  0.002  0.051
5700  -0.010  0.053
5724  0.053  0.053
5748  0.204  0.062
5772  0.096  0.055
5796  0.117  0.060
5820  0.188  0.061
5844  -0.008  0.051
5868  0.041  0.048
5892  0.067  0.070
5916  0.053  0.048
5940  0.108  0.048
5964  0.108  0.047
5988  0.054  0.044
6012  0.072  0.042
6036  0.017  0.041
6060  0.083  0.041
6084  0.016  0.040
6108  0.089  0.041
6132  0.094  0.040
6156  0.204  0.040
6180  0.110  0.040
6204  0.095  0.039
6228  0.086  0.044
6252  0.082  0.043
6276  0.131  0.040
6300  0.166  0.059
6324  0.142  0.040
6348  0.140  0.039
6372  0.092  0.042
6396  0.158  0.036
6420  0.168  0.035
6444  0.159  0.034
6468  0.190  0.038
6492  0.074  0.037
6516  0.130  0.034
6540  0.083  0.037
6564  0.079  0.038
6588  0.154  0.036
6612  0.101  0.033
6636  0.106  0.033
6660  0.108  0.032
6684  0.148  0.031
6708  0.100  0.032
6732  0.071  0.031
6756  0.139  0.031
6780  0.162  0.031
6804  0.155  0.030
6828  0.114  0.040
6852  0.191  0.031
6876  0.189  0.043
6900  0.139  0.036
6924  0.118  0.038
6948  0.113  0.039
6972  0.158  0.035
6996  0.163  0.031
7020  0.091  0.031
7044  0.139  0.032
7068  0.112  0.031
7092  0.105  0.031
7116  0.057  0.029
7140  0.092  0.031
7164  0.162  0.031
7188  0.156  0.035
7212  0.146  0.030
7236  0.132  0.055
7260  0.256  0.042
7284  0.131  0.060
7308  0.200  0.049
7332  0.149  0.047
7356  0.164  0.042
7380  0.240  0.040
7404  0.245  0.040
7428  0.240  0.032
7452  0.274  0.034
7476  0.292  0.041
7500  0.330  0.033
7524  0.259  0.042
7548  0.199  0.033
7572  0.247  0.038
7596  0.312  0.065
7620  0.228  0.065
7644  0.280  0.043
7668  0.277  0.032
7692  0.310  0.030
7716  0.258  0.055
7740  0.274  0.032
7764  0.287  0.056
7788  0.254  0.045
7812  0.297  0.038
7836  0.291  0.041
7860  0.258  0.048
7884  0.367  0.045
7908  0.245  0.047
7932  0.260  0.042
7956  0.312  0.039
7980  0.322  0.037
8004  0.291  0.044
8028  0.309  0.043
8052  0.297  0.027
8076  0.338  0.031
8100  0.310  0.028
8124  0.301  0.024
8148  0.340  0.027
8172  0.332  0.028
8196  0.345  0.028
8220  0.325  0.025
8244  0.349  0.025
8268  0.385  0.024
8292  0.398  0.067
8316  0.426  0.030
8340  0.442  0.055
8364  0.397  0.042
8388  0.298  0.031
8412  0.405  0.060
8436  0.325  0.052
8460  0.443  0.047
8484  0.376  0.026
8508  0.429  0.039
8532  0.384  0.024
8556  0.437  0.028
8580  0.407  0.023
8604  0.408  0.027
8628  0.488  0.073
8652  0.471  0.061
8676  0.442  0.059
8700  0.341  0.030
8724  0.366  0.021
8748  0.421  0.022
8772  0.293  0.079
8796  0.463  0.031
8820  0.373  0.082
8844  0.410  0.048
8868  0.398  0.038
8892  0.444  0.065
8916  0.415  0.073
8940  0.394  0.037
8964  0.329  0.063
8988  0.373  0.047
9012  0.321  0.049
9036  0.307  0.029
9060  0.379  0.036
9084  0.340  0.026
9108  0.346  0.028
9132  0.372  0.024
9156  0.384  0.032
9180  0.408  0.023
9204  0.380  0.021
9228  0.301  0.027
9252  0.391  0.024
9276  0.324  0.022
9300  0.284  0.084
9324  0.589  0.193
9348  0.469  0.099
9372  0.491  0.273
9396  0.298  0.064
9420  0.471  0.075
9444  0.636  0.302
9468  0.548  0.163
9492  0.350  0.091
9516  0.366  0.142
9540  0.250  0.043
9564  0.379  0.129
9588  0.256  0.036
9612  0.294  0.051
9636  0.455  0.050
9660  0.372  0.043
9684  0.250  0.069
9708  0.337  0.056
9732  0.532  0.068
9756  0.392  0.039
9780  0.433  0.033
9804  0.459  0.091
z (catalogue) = 0.851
